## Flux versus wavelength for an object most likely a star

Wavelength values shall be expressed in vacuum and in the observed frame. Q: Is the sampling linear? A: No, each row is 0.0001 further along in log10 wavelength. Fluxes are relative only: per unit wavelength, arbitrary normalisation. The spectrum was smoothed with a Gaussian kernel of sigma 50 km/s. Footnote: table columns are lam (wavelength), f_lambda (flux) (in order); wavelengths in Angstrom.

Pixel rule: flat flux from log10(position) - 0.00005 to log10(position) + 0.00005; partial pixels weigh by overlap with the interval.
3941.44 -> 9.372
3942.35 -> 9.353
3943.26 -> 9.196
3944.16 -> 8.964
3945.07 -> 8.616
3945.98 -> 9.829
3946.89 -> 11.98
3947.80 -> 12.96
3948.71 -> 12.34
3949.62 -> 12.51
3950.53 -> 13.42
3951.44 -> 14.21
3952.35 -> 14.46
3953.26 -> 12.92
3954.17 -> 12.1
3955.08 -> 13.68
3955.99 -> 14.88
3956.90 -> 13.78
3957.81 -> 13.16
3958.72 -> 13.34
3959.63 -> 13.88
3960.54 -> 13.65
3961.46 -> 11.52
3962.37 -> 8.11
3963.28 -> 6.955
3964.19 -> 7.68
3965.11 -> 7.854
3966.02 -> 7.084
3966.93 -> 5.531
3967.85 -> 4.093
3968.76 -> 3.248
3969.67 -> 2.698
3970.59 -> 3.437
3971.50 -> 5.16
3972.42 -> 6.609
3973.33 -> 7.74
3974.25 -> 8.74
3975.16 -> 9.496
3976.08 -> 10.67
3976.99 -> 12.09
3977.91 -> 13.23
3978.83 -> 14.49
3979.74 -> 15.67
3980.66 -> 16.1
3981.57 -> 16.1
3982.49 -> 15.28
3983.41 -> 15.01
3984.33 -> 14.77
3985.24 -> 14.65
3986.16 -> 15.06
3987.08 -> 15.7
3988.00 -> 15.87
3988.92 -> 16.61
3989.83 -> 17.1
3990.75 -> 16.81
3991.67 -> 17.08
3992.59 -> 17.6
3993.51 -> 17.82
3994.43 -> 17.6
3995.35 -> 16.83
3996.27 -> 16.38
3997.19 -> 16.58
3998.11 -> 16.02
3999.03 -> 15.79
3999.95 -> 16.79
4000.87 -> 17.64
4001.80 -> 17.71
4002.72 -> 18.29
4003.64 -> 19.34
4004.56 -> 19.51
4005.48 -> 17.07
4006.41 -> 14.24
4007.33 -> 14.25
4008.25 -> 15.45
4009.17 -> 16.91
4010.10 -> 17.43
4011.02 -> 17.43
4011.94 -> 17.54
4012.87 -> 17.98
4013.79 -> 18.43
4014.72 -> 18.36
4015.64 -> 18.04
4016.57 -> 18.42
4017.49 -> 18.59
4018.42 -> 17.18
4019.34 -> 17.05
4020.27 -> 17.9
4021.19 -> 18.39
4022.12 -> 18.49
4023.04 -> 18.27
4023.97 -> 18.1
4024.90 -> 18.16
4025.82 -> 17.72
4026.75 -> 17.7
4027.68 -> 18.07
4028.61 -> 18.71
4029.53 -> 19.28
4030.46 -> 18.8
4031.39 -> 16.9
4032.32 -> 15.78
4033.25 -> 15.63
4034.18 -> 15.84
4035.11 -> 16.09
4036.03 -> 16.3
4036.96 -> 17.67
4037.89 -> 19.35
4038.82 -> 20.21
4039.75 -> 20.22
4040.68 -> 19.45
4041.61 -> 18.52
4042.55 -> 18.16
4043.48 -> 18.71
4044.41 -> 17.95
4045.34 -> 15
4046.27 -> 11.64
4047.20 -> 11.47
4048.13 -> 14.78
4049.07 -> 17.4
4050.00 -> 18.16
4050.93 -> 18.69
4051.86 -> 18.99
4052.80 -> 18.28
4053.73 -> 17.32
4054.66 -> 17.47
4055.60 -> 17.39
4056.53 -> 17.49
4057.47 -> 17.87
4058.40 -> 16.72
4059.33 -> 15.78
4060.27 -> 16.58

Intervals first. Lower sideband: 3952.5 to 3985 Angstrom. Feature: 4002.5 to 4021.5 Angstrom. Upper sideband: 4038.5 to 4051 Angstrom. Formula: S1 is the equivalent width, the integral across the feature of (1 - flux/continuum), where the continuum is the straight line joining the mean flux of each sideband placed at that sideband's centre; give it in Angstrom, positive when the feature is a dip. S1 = -4.2 Angstrom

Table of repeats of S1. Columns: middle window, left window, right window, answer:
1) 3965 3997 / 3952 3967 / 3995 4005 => 5.4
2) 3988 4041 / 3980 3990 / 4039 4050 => -4.2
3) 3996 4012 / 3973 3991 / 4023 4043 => -1.2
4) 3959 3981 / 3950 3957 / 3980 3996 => 8.8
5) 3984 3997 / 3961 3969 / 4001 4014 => -3.3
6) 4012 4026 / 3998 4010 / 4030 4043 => -0.6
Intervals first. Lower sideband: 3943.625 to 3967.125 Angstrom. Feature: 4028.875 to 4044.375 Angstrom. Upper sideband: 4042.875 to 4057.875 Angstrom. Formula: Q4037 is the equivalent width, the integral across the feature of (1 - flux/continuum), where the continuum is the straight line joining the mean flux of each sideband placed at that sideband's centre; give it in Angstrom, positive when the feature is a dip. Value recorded -1.9 Angstrom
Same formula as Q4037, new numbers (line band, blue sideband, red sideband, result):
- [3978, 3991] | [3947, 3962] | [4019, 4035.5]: -0.45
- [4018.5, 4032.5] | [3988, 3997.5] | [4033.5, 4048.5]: -0.83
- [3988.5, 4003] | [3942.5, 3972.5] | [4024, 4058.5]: -3.93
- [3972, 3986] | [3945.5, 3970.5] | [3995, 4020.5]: 0.72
